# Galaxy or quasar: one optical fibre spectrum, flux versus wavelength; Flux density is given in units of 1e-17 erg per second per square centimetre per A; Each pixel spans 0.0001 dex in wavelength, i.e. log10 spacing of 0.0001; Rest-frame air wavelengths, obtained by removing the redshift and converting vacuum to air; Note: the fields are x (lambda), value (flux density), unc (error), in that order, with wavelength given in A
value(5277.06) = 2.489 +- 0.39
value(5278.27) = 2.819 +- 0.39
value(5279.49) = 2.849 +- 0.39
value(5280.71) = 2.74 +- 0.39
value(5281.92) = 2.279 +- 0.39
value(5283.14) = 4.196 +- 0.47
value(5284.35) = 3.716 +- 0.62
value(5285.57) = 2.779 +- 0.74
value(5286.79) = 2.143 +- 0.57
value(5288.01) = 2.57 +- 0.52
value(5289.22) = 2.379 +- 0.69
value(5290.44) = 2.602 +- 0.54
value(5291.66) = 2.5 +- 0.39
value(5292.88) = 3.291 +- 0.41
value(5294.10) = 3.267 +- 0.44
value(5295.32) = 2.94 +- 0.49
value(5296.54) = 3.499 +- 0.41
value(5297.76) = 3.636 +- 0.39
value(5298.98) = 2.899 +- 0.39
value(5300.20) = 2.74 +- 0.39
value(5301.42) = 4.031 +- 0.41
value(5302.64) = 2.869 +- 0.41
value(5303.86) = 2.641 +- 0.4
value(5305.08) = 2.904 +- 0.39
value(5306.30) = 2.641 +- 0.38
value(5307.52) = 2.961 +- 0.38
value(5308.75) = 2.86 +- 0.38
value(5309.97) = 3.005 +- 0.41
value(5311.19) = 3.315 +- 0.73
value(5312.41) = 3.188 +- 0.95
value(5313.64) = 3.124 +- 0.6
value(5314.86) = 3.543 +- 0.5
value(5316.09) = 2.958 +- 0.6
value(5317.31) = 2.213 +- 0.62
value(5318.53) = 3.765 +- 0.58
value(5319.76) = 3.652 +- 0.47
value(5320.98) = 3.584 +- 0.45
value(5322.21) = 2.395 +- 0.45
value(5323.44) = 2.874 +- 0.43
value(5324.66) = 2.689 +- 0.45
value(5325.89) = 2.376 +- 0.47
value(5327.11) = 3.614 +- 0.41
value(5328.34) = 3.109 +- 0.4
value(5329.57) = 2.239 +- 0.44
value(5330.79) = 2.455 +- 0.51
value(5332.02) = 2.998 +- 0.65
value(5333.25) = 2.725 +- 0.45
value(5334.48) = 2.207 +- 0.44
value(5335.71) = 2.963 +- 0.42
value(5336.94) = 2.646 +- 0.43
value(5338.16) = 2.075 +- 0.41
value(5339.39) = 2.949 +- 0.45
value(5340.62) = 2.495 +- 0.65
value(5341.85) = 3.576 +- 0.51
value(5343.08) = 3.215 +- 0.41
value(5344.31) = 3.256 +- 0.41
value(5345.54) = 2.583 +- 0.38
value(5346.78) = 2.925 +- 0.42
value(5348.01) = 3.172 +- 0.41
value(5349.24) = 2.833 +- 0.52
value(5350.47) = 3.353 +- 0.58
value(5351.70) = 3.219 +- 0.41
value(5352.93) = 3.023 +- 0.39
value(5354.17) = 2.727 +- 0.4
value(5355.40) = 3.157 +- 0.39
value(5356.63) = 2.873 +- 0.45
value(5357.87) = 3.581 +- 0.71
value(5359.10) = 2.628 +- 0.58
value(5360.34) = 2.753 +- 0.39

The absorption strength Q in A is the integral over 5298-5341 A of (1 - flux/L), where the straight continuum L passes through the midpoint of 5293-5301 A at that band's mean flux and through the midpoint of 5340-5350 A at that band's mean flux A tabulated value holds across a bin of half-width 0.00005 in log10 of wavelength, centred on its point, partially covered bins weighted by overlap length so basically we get 2.69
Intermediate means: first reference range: 3.19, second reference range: 3.01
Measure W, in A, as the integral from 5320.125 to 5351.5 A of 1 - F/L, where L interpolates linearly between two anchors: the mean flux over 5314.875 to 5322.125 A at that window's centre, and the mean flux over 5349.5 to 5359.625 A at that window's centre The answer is 2.7 A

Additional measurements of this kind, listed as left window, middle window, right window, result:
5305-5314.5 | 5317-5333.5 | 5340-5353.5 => 0.6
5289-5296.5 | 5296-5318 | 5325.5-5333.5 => -1.5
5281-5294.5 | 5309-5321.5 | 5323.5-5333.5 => -1.8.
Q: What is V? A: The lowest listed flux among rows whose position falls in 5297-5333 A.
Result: 2.213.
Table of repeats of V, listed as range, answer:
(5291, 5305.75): 2.5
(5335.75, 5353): 2.075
